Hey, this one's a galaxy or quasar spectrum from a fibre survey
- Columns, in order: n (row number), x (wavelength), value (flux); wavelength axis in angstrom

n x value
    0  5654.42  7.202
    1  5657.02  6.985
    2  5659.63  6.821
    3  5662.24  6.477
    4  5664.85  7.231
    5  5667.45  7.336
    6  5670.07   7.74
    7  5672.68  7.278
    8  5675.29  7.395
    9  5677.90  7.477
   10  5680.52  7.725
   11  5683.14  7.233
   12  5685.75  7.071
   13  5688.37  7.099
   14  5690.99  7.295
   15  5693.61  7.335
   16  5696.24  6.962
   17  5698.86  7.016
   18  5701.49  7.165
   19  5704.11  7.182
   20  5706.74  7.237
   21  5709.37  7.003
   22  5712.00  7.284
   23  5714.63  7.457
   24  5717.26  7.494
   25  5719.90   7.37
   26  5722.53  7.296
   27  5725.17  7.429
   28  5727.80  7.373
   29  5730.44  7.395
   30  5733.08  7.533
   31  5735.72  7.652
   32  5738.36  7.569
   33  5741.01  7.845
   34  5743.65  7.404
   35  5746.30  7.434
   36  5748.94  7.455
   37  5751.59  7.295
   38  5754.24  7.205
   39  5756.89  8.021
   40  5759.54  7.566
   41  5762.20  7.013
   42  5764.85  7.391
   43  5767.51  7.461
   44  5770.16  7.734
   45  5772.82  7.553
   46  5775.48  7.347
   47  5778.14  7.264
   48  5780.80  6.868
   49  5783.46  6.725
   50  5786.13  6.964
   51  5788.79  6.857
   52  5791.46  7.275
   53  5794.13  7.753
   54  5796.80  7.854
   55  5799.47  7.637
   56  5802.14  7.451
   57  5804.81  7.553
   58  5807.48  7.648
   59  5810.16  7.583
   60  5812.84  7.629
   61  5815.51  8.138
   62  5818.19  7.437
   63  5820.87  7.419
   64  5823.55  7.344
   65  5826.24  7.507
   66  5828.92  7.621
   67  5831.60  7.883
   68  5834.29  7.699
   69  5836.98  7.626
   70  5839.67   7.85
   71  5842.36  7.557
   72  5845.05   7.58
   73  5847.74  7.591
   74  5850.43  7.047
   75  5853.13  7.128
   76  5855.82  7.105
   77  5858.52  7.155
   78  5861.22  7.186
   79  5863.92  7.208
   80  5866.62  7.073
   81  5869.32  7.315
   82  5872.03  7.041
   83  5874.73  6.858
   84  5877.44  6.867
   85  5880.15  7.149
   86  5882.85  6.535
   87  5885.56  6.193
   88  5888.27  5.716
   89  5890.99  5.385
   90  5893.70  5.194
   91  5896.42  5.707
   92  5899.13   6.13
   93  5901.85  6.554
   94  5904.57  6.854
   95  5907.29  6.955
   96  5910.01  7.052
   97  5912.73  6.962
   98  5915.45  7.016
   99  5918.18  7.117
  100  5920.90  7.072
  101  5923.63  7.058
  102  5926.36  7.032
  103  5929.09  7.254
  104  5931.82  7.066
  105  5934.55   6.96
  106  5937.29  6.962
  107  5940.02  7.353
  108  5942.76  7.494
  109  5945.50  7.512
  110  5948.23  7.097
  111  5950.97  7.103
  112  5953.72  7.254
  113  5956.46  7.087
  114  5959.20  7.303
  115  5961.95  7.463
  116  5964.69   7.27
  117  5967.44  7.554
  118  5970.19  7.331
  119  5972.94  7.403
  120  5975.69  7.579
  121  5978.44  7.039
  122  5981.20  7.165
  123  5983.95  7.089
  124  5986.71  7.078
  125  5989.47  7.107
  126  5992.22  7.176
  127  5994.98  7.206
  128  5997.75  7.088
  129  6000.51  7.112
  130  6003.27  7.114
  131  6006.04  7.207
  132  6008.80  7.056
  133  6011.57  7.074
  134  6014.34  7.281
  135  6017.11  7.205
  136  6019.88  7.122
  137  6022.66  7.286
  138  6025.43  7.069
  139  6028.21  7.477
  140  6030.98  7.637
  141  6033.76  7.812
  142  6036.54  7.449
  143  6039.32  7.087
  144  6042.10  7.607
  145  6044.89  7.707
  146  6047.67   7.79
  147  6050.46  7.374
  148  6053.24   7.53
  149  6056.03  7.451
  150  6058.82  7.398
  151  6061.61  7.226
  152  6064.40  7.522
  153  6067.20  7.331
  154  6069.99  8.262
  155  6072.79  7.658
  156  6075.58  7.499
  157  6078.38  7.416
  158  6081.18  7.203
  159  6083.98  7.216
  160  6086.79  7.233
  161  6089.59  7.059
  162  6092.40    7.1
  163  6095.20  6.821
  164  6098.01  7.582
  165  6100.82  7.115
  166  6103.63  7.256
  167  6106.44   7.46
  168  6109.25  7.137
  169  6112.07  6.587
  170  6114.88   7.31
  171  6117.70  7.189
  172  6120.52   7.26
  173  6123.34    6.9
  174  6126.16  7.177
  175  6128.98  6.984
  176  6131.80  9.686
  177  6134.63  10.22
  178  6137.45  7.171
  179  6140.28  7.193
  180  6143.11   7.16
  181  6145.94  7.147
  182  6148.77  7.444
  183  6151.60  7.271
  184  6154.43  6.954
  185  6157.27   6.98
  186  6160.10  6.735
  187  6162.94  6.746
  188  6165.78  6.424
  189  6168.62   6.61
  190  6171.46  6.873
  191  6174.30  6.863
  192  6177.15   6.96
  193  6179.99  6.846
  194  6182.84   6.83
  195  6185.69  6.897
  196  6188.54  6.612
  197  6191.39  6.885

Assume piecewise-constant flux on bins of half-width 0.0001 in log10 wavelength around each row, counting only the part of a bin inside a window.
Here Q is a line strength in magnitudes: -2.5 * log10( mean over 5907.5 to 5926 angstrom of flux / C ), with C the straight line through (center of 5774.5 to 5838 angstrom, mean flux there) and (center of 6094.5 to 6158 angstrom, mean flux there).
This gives 0.06 mag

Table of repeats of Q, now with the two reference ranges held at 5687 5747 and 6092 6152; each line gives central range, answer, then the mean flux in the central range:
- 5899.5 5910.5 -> 0.09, 6.77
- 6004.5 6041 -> 0.02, 7.29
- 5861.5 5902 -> 0.14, 6.48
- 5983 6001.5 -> 0.04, 7.12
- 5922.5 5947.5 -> 0.03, 7.19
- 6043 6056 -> -0.03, 7.58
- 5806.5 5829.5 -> -0.03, 7.59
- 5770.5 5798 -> 0.01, 7.26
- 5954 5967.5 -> 0.01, 7.31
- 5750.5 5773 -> -0.02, 7.47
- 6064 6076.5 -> -0.04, 7.67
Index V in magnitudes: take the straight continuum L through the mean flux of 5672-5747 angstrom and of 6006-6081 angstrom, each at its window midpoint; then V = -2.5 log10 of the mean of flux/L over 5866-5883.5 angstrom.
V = 0.06 mag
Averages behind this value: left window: 7.35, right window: 7.43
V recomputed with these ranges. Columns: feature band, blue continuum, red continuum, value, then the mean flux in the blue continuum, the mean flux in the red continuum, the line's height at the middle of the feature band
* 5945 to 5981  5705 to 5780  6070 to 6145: 0.02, 7.43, 7.42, 7.42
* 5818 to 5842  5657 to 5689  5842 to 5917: -0.11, 7.23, 6.78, 6.89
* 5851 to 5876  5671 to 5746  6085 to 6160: 0.03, 7.35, 7.35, 7.35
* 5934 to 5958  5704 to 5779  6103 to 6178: 0.02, 7.43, 7.25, 7.34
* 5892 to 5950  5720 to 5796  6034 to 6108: 0.08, 7.38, 7.4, 7.39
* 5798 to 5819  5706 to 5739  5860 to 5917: -0.10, 7.39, 6.62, 6.99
